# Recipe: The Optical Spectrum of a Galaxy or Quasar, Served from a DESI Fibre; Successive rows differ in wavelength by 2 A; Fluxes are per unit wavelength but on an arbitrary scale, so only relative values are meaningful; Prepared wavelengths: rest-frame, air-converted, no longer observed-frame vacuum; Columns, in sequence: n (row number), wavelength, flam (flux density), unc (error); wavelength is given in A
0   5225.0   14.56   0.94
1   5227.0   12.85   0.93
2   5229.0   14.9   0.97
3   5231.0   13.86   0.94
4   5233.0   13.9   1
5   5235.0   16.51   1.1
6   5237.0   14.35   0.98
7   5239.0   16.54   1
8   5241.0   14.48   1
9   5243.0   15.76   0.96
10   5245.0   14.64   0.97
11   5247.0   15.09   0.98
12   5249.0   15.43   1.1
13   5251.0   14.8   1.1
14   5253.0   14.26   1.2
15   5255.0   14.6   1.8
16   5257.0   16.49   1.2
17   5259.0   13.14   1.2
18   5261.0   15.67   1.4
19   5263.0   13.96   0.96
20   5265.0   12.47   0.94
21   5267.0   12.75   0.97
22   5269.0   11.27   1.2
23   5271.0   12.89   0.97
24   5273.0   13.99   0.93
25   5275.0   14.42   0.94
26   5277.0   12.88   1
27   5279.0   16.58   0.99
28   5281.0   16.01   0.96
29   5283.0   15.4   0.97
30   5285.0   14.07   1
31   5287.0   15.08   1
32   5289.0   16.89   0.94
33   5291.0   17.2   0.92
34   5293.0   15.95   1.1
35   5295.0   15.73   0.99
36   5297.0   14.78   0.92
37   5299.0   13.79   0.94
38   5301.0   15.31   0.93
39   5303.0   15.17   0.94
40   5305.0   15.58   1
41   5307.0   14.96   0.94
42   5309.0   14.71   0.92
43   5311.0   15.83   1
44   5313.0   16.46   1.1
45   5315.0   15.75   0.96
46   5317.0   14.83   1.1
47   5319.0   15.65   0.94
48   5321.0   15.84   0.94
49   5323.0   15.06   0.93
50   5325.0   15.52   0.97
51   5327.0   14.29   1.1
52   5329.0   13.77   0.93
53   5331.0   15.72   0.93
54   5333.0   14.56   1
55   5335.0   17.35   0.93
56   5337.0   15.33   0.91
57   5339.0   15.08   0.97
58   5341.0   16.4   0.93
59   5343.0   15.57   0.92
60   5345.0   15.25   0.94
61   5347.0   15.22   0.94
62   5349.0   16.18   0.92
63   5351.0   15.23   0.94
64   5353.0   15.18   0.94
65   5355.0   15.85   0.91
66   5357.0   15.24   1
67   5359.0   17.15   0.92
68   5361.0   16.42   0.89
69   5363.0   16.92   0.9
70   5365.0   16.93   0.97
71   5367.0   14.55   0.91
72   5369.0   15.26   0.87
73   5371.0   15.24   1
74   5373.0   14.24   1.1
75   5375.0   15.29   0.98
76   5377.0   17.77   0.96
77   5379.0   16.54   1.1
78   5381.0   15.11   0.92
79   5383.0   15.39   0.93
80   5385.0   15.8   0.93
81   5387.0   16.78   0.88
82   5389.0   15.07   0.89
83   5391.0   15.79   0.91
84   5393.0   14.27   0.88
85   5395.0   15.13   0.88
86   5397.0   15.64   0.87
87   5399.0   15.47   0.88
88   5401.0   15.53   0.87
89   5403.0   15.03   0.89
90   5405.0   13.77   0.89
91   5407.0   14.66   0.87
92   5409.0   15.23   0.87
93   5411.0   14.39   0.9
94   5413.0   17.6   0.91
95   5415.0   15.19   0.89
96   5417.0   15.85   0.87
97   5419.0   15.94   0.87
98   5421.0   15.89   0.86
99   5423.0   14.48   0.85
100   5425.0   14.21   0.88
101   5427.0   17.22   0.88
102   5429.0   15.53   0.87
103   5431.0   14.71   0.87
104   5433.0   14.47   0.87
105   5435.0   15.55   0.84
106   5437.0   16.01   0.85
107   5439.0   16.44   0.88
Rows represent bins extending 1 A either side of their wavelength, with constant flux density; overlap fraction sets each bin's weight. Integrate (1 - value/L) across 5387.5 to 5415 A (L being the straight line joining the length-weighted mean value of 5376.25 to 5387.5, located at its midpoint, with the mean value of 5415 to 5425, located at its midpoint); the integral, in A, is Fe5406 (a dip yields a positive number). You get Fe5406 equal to 0.94 A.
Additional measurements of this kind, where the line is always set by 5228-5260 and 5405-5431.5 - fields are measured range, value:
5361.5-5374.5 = -0.2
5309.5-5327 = -0.4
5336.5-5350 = -0.3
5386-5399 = -0.1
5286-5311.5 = -0.6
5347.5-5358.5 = -0.3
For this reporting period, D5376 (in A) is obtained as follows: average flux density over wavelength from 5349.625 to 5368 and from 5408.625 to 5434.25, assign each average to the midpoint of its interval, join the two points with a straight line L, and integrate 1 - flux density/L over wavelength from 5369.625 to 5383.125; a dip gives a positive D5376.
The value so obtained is 0.12 A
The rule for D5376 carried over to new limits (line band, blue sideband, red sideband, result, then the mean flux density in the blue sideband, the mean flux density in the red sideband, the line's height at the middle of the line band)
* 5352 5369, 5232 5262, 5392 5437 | -0.9 A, 15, 15.3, 15.2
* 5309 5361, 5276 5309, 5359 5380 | 0.5 A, 15.3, 16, 15.7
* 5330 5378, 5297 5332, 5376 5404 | -1.0 A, 15.2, 15.7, 15.4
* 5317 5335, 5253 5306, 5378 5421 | -0.2 A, 14.7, 15.4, 15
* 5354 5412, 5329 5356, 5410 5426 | -0.2 A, 15.5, 15.4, 15.5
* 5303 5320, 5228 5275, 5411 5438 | -0.7 A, 14.4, 15.5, 14.8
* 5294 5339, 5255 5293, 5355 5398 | -0.7 A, 14.5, 15.7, 15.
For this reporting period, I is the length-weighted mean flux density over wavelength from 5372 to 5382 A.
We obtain 15.8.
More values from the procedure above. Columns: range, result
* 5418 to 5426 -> 15.1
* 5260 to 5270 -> 13.2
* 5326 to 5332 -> 14.6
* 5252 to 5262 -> 14.8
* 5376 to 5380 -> 17.2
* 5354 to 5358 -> 15.5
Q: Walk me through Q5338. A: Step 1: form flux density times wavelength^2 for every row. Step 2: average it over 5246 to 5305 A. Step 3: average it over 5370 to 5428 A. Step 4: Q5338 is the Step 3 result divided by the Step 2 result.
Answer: 1.10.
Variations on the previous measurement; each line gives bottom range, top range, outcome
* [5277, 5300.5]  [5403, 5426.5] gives 1.03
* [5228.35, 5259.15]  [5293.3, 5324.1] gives 1.05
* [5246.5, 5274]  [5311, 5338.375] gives 1.12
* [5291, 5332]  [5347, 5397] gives 1.05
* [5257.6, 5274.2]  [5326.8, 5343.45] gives 1.18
